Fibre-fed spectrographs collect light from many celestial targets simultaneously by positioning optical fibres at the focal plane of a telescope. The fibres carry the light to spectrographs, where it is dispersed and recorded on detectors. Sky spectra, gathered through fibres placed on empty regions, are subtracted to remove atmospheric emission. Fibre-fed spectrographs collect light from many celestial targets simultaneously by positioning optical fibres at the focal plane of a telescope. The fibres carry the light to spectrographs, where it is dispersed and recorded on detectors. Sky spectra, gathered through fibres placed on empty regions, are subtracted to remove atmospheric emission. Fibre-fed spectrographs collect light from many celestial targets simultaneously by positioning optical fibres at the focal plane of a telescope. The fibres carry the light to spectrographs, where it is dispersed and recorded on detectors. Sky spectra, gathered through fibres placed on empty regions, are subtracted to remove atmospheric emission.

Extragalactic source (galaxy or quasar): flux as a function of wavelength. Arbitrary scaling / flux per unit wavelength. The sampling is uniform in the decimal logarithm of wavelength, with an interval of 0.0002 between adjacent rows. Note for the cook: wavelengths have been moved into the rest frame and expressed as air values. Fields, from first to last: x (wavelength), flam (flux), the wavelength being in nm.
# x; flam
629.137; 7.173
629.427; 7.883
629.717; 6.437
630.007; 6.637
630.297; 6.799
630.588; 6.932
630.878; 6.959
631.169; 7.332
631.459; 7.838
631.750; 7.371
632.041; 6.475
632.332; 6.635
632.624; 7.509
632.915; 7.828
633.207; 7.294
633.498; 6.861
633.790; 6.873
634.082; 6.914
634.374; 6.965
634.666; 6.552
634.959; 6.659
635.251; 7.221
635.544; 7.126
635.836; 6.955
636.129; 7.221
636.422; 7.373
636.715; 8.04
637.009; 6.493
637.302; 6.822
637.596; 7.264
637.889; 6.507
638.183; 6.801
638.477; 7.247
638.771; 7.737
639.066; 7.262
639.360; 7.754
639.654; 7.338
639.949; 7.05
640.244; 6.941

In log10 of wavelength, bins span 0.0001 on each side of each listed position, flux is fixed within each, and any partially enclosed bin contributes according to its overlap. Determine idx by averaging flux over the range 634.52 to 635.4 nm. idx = 6.81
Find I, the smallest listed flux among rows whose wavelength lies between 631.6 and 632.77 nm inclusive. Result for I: 6.475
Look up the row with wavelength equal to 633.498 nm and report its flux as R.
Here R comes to 6.861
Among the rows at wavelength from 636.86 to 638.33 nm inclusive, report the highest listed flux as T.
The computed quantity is 7.264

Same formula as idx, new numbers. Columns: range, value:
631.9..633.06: 7.11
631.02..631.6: 7.58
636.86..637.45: 6.65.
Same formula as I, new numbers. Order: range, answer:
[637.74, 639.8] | 6.507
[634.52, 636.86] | 6.552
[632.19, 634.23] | 6.635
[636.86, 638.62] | 6.493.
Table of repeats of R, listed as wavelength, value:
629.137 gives 7.173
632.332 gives 6.635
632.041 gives 6.475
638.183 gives 6.801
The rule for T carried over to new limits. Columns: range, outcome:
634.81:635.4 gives 7.221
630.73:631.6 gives 7.838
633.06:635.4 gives 7.294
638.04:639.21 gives 7.737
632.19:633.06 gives 7.828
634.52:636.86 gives 8.04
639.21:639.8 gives 7.754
